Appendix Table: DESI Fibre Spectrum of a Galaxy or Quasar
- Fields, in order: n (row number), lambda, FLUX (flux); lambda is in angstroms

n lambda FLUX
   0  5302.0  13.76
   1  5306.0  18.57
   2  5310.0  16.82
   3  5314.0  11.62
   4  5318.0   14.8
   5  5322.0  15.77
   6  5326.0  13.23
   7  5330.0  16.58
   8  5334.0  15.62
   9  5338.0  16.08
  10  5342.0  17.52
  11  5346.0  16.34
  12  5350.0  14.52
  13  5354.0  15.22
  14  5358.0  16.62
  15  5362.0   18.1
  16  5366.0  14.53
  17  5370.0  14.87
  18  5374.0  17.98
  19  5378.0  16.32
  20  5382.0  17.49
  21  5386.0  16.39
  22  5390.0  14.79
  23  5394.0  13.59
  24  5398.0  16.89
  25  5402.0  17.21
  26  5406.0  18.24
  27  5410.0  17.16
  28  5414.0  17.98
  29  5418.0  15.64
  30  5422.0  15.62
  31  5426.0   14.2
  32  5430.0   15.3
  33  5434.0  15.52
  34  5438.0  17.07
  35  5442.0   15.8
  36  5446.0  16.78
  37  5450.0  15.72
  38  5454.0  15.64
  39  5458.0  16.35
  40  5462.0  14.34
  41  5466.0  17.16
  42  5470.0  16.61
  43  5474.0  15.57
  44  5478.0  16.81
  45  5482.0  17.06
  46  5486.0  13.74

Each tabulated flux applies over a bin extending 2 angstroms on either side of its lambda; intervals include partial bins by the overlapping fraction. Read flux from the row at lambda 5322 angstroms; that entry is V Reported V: 15.77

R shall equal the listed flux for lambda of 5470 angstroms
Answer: 16.61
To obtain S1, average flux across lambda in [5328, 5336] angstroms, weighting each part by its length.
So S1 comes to 16.1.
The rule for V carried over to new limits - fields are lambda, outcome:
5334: 15.62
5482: 17.06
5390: 14.79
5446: 16.78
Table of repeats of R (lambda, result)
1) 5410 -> 17.16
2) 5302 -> 13.76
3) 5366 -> 14.53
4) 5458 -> 16.35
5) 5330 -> 16.58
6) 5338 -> 16.08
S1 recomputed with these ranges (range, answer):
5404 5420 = 17.3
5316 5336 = 15.2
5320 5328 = 14.5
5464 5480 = 16.5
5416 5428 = 15.2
